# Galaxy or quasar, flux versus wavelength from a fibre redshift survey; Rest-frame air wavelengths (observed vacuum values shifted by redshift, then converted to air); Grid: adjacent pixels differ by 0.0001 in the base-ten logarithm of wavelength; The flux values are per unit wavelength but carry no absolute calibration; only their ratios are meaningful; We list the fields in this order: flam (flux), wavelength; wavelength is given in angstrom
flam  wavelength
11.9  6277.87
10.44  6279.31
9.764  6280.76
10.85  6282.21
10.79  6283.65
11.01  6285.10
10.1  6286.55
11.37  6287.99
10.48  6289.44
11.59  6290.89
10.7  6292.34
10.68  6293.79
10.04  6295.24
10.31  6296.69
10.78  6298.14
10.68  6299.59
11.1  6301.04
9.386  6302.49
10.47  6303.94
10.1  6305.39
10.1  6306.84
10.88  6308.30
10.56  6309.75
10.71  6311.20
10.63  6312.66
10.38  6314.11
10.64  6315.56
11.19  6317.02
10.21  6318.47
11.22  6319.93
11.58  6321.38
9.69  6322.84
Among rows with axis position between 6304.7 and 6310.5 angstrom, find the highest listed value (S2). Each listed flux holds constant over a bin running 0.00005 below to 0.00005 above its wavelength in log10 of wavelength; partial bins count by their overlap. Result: 10.88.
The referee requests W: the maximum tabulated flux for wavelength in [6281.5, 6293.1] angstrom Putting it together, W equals 11.59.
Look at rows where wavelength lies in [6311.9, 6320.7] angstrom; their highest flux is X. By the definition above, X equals 11.22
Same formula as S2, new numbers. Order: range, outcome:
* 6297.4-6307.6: 11.1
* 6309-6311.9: 10.71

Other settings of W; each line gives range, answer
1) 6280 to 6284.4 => 10.85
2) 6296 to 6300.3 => 10.78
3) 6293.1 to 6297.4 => 10.68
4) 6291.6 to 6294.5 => 10.7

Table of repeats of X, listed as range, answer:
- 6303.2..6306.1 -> 10.47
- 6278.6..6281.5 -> 10.44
